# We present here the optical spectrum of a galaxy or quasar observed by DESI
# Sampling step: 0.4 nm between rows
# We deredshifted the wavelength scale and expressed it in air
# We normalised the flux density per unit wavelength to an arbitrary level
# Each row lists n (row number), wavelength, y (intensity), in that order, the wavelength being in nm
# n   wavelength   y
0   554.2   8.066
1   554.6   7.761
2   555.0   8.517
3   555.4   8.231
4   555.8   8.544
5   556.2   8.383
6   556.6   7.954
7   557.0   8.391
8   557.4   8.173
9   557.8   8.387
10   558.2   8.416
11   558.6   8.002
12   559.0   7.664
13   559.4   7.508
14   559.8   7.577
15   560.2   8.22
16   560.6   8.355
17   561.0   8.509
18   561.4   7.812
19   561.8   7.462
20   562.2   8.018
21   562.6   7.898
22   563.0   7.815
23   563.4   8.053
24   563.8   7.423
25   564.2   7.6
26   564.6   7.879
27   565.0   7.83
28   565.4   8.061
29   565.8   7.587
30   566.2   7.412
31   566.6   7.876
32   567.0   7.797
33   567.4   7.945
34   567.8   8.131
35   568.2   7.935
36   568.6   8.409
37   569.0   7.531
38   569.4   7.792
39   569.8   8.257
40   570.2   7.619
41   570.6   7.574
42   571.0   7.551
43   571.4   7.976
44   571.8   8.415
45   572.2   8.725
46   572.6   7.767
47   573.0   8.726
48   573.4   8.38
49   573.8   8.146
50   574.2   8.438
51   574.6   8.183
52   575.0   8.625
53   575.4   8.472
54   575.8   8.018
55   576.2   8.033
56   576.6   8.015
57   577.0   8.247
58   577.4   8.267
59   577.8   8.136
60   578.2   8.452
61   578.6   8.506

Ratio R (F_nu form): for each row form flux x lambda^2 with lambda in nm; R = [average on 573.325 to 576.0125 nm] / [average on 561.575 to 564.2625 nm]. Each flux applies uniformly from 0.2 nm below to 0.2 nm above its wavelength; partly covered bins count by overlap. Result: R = 1.1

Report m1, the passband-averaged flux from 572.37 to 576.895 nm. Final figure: 8.26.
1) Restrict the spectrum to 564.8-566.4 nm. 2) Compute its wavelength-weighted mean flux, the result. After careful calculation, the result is 7.72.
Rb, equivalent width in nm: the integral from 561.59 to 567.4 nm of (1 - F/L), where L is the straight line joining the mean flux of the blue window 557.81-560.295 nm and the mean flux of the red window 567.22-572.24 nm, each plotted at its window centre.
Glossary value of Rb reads 0.13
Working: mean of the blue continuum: 7.92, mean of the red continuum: 7.97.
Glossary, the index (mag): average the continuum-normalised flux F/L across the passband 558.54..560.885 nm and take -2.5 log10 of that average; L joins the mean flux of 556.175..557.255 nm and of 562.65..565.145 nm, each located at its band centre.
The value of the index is 0.017 mag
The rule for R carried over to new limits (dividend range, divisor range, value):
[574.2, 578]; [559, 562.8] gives 1.10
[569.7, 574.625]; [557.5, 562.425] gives 1.06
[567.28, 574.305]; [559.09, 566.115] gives 1.06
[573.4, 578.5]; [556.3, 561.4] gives 1.08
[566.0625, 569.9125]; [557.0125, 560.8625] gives 1.01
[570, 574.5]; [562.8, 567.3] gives 1.07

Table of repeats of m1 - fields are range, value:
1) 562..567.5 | 7.8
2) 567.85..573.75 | 8.05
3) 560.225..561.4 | 8.29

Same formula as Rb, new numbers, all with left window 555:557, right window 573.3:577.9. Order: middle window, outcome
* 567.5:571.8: 0.19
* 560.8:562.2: 0.06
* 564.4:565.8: 0.07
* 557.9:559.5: 0.07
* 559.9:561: 0.00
